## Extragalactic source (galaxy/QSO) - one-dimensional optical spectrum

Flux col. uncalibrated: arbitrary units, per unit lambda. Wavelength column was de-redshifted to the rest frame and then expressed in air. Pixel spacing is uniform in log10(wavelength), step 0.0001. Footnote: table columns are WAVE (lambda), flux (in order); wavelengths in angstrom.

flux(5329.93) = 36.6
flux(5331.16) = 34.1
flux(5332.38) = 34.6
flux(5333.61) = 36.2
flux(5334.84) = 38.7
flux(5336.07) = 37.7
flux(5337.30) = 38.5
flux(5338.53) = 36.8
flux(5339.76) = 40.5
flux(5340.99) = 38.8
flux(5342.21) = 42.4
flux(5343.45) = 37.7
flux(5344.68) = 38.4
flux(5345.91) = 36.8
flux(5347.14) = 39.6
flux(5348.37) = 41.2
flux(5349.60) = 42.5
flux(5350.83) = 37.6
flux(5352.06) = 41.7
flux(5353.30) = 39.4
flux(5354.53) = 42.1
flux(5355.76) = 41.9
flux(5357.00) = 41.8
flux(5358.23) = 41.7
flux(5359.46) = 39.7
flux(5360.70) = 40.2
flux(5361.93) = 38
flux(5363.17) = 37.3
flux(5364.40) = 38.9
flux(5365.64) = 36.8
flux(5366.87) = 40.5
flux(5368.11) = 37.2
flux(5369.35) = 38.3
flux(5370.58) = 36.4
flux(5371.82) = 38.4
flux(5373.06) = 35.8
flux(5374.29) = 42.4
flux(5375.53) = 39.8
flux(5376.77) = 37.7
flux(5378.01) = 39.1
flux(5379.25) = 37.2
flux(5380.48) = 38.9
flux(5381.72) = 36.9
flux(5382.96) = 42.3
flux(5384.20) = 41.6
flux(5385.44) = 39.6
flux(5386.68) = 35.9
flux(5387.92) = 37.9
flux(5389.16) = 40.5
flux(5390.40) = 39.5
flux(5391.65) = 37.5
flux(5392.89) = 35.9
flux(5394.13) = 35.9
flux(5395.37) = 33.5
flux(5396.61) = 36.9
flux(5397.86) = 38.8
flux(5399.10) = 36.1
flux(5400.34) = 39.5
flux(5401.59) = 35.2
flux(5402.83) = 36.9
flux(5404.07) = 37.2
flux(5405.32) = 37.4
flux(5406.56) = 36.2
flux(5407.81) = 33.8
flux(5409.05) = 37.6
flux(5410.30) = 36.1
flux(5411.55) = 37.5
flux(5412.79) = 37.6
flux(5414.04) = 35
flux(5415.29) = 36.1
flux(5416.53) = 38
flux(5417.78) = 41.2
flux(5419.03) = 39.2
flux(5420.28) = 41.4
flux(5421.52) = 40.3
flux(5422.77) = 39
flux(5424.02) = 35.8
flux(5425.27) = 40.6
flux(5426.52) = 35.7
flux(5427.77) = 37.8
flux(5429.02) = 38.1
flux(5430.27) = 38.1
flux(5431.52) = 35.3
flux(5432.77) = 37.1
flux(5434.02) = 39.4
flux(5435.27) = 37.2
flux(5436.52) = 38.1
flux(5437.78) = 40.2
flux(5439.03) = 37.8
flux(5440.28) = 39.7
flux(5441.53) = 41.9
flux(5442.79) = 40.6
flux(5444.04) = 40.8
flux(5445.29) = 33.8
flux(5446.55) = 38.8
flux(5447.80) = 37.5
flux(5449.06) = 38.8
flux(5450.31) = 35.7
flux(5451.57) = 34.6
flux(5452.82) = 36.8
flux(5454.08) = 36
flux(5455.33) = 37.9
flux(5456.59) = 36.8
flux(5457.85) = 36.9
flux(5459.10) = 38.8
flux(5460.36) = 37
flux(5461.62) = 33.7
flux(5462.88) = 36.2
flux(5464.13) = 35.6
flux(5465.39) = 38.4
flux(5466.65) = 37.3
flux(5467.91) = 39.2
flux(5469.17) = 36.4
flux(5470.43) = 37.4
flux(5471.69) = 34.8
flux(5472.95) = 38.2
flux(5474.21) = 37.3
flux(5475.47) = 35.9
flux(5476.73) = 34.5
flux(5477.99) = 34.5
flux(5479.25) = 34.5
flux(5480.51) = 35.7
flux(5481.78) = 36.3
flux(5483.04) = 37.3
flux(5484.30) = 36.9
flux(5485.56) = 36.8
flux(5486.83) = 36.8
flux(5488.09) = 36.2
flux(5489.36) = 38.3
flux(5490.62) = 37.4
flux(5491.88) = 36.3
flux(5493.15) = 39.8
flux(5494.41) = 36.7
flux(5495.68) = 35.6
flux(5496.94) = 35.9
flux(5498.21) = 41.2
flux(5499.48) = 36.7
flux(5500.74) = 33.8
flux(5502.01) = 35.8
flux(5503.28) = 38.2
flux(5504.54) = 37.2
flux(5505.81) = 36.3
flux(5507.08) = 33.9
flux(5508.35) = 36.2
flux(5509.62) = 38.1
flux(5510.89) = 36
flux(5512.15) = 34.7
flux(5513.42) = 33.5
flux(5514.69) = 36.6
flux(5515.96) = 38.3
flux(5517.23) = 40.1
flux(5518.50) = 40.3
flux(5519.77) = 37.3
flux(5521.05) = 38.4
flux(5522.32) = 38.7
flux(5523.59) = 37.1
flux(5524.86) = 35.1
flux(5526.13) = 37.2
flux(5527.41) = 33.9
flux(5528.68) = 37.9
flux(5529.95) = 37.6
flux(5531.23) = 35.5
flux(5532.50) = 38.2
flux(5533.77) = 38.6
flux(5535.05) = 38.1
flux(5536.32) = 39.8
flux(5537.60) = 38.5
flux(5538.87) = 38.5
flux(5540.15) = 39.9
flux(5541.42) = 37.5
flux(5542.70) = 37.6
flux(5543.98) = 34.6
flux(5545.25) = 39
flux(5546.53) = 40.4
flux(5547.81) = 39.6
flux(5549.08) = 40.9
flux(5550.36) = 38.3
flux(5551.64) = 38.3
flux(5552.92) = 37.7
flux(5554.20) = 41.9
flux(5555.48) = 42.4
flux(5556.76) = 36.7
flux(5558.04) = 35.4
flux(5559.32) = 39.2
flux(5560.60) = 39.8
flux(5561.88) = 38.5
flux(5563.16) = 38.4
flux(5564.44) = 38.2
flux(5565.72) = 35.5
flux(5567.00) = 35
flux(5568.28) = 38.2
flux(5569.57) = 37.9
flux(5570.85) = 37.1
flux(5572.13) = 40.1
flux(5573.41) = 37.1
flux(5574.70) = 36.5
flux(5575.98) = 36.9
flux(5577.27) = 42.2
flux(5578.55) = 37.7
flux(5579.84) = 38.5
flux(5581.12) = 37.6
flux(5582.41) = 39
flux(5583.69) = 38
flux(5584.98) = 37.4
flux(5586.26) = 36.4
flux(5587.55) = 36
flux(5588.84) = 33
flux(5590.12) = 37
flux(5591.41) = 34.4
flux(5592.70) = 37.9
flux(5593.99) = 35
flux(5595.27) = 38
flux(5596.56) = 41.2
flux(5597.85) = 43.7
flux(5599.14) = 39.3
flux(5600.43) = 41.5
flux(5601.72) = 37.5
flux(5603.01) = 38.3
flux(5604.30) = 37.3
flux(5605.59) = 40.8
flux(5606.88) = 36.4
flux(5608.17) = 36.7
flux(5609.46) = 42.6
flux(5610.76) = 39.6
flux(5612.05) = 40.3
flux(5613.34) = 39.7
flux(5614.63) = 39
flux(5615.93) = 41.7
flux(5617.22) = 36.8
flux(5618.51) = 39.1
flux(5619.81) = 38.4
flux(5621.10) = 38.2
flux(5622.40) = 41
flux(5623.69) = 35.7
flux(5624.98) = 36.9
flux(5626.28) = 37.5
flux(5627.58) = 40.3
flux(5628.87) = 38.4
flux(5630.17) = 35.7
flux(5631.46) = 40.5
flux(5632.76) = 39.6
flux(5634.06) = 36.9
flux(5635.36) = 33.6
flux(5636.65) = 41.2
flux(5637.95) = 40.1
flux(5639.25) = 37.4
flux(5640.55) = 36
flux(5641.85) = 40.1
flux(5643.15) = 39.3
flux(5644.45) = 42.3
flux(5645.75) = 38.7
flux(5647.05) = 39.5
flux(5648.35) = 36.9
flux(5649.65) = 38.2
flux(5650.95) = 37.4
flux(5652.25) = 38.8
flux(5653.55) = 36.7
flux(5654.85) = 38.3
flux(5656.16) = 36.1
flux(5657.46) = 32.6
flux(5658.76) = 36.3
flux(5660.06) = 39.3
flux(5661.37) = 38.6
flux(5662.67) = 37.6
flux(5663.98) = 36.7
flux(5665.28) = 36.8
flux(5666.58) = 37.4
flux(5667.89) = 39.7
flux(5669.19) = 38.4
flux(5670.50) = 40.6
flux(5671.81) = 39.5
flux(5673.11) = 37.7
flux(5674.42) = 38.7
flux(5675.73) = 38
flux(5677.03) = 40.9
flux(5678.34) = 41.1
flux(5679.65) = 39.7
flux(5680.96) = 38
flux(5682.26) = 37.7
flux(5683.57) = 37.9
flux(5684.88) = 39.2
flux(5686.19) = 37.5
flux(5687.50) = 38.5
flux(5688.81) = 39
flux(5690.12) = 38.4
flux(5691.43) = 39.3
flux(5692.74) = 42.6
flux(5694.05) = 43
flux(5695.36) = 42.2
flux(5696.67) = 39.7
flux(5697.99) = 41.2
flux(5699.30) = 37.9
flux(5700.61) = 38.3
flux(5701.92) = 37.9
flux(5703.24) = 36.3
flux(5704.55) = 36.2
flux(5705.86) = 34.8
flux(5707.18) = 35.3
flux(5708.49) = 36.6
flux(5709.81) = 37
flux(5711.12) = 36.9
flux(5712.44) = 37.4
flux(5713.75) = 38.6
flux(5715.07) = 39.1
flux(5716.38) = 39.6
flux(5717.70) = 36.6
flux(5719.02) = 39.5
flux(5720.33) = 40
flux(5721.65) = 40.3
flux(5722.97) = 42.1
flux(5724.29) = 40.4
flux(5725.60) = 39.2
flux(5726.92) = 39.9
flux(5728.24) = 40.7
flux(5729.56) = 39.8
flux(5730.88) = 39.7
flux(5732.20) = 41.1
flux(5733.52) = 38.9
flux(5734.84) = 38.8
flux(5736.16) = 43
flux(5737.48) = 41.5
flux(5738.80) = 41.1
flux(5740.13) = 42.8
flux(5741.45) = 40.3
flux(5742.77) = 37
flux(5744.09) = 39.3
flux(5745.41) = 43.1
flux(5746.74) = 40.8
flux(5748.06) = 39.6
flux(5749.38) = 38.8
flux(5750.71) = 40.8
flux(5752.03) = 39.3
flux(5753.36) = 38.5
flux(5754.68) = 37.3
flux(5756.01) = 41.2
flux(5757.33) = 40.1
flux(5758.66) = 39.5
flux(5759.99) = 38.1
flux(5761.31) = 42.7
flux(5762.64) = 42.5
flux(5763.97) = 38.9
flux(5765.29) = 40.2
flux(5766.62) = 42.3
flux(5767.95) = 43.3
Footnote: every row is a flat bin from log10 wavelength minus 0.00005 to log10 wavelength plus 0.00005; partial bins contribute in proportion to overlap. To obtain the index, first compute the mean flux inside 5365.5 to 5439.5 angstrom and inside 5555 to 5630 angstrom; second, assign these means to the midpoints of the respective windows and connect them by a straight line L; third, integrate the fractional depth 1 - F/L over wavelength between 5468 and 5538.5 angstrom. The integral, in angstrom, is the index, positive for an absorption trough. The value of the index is 2.2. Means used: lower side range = 37.9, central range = 36.9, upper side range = 38.2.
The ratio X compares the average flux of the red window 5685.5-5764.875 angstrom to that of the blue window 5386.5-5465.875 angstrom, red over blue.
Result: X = 1.05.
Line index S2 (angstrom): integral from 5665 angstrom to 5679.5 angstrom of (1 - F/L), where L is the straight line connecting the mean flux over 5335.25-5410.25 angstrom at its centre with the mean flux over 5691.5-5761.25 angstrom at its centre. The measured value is 0.1 angstrom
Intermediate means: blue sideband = 38.5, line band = 39.1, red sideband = 39.4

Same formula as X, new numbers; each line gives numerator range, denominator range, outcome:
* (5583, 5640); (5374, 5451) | 1.01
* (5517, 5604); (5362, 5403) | 1.00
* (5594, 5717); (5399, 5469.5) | 1.03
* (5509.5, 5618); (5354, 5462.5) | 1.00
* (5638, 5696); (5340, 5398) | 0.99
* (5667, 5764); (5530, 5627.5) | 1.03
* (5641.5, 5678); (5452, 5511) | 1.04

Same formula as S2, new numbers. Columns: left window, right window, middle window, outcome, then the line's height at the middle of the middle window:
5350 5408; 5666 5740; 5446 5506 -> 2.91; 38.6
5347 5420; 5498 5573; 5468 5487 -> 0.84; 38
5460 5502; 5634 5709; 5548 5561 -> -0.62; 37.3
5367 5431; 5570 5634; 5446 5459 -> 0.33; 38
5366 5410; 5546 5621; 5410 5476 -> 0.57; 38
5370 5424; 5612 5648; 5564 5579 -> 0.30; 38.5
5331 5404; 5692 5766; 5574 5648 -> 1.51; 39.2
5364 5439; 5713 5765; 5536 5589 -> 1.02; 38.9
